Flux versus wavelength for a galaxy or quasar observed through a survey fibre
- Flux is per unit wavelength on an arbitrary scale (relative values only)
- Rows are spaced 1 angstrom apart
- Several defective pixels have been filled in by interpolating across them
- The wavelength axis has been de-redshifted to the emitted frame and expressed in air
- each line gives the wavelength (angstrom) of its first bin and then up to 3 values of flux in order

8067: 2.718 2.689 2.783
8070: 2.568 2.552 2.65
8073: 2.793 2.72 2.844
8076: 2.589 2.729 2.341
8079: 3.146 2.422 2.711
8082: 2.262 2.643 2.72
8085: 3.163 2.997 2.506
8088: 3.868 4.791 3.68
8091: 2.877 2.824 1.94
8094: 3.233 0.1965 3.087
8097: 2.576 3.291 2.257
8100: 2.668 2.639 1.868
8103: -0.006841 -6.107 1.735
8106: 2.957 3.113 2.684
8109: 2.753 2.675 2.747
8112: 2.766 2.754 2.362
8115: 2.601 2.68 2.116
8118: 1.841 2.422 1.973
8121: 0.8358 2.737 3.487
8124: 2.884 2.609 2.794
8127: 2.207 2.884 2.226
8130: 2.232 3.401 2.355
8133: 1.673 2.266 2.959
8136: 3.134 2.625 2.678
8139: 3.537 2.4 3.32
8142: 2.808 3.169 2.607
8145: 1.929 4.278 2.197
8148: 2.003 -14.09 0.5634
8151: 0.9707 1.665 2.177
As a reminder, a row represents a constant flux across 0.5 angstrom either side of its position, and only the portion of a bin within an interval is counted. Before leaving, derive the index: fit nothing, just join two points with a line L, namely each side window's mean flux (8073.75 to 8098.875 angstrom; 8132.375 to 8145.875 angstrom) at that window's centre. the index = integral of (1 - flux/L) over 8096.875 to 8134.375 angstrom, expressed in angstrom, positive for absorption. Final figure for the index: 7.6 angstrom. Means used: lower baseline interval 2.8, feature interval 2.21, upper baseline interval 2.74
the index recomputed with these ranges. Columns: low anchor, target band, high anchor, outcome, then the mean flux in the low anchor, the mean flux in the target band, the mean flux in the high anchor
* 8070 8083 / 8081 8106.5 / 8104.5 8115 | 3.6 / 2.64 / 2.28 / 2.65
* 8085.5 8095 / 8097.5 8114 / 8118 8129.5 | 4.8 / 3.03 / 1.94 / 2.43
